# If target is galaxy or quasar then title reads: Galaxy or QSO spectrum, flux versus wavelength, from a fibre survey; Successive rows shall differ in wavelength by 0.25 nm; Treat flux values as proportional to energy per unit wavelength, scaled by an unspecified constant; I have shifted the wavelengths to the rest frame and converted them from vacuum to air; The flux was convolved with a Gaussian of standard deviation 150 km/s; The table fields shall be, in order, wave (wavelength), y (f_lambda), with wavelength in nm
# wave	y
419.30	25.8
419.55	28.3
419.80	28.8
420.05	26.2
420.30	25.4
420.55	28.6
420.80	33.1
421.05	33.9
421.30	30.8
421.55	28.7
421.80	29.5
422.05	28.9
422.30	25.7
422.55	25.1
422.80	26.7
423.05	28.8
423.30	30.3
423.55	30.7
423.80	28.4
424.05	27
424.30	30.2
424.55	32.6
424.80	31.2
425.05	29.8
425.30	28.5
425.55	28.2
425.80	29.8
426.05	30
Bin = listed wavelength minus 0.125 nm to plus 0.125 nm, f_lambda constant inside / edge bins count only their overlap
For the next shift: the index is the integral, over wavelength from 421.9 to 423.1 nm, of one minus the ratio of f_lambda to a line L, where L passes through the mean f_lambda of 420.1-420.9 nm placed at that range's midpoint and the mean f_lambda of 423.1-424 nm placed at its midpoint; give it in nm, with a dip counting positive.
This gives 0.09 nm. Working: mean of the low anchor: 28.6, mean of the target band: 27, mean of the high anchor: 29.5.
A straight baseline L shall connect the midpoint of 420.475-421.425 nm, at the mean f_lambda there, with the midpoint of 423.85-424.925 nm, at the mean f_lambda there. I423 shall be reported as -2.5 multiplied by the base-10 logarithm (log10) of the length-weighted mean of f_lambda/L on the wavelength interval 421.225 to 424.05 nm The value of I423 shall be 0.09 mag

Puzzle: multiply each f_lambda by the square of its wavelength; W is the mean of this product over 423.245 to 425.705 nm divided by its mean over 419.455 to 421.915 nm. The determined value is 1.0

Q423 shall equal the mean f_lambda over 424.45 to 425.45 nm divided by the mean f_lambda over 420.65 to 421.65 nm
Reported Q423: 0.96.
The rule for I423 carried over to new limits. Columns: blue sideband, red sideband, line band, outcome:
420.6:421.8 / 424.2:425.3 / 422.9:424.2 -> 0.07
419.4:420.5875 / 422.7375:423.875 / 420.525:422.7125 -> -0.04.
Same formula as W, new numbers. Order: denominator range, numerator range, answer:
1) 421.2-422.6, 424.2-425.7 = 1.08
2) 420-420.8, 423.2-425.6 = 1.09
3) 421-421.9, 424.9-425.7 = 0.97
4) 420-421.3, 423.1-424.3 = 1.00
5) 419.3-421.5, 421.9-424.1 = 0.97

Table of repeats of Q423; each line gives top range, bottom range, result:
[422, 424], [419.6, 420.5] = 1.03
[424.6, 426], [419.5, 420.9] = 1.05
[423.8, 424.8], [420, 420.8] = 1.08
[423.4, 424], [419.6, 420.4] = 1.08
